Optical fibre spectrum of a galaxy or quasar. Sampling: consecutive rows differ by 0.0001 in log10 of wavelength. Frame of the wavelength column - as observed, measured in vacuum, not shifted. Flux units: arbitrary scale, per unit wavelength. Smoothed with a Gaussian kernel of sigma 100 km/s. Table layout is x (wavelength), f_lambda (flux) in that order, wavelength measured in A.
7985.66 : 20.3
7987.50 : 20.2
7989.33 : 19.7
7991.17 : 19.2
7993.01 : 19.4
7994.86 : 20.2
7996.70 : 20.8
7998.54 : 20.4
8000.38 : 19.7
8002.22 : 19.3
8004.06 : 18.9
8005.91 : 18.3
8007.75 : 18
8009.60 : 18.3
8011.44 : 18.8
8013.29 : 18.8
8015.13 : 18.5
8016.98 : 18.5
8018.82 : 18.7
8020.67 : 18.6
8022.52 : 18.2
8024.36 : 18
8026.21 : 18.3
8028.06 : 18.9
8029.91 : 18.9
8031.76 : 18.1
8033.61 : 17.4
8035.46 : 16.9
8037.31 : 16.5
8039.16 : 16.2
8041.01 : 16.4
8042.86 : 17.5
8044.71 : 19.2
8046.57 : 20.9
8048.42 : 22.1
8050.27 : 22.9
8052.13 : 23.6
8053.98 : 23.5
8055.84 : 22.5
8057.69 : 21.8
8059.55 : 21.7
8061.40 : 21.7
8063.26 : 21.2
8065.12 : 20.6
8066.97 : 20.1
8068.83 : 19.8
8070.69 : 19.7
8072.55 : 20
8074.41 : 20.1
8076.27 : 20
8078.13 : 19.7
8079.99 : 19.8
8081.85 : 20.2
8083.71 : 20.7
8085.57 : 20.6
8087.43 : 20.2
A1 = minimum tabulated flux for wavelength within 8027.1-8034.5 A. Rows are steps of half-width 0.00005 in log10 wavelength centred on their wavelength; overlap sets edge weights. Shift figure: 17.4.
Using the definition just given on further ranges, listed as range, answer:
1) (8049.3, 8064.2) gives 21.2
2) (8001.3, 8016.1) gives 18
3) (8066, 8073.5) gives 19.7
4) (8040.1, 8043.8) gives 16.4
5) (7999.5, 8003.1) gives 19.3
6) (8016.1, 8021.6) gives 18.5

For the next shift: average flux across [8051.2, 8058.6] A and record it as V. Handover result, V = 22.9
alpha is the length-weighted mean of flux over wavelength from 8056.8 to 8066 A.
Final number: 21.4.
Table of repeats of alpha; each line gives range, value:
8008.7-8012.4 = 18.6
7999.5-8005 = 19.3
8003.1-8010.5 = 18.4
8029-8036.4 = 17.8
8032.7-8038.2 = 16.9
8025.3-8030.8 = 18.7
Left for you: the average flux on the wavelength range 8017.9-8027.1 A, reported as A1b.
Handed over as 18.4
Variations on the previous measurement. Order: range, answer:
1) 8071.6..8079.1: 19.9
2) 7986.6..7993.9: 19.6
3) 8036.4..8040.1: 16.4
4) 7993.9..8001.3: 20.3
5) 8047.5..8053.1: 22.9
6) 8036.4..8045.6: 17.2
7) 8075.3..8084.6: 20.1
